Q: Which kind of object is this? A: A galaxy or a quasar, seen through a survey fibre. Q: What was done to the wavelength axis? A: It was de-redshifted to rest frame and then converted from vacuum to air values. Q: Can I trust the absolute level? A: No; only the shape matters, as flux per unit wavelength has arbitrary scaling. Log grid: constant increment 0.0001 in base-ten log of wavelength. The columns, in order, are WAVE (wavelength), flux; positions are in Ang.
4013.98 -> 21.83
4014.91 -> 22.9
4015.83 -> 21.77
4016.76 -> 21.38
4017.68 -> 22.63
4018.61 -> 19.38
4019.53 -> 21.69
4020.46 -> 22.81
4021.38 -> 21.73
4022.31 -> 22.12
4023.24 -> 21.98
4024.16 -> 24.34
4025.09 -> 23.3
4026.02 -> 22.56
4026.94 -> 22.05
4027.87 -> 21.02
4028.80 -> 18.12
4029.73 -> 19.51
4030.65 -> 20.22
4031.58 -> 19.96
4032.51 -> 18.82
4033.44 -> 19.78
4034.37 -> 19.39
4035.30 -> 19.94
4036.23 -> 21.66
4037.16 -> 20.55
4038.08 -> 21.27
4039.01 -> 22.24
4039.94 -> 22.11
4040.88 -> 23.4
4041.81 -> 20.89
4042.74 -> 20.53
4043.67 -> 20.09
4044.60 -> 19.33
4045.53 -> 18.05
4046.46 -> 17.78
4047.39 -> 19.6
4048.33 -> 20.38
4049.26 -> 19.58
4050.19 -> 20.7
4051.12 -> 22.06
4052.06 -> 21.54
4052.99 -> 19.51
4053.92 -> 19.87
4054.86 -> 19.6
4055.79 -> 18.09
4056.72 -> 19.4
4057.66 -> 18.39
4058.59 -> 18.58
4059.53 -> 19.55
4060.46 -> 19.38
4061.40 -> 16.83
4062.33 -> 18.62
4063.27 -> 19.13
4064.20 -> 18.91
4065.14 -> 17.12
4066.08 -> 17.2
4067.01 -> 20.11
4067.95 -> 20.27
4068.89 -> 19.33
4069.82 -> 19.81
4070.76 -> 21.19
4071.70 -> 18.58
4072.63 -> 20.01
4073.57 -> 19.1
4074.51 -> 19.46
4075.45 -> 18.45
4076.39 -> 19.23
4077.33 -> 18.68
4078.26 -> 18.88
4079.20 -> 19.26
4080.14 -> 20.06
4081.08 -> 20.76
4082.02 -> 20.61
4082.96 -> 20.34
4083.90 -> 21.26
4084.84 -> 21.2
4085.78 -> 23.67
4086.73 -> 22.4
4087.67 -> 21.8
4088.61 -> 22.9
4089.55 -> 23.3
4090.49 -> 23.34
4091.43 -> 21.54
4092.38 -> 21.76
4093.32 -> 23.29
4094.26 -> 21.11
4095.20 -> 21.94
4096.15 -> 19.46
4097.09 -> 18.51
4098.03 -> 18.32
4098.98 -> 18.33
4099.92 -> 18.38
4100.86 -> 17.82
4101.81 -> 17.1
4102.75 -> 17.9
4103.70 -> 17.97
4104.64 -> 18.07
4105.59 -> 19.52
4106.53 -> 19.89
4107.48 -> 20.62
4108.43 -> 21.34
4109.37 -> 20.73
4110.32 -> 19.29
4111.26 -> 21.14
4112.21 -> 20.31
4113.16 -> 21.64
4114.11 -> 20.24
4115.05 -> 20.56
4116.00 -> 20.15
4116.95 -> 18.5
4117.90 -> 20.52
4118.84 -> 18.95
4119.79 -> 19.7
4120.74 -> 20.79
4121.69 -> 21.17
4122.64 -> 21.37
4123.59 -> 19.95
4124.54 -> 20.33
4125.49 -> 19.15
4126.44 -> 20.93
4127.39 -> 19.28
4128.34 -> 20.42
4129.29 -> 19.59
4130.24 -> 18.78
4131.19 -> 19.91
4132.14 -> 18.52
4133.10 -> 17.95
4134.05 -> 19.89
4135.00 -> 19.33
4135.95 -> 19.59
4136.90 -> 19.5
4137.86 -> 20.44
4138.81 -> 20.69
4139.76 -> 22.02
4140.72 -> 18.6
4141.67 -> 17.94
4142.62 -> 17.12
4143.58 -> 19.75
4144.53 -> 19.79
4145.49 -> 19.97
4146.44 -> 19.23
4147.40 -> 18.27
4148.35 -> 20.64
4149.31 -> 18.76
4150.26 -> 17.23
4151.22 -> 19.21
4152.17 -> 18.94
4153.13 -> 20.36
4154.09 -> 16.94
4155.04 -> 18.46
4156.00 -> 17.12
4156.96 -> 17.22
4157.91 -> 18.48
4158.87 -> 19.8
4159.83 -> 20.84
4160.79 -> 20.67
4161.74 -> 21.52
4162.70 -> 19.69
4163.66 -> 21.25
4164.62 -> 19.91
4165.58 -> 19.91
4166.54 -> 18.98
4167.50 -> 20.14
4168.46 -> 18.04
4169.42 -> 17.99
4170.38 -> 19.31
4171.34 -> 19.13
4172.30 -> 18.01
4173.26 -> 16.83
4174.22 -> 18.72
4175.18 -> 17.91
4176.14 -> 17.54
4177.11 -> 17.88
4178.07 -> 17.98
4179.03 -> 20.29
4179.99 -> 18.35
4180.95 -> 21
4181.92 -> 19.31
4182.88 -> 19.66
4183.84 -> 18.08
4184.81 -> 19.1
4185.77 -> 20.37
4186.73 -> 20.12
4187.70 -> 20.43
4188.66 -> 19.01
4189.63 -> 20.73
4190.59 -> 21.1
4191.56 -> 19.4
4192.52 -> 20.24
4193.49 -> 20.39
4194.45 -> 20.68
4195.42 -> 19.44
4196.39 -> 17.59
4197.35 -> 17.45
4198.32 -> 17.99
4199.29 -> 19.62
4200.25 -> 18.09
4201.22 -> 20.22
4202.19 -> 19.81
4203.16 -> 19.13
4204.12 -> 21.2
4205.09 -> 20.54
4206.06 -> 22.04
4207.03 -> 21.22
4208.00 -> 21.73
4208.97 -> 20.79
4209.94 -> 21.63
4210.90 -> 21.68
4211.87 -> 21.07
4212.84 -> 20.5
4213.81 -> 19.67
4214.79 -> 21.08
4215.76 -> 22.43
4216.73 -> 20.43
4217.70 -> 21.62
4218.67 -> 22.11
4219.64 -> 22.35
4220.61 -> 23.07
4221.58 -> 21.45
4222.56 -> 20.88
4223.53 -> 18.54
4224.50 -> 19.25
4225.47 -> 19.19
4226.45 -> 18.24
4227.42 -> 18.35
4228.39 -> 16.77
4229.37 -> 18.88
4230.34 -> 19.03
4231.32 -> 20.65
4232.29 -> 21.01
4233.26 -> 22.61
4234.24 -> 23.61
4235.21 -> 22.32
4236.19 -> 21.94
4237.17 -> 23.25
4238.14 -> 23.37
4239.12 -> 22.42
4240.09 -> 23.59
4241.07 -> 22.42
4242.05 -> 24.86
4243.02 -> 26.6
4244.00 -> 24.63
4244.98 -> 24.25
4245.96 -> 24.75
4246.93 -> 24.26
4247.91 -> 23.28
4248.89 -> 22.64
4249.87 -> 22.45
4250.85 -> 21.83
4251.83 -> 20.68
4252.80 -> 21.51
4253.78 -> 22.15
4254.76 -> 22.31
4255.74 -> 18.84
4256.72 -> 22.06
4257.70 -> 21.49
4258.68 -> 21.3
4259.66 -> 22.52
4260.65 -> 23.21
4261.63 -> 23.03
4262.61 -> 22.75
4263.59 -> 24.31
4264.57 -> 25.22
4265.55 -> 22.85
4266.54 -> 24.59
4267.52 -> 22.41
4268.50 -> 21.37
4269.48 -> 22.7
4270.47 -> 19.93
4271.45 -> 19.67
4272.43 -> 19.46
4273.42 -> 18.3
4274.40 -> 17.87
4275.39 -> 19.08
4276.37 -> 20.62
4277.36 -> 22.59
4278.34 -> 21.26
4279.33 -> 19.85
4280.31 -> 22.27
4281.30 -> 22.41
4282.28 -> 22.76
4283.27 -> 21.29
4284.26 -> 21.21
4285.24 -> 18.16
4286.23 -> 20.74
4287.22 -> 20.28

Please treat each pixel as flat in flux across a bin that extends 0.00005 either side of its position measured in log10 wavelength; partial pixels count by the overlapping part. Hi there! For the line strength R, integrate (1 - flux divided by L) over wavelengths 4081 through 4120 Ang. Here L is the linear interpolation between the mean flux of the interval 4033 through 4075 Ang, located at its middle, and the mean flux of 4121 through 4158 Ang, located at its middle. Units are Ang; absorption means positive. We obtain -1.73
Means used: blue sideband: 19.8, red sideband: 19.3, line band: 20.4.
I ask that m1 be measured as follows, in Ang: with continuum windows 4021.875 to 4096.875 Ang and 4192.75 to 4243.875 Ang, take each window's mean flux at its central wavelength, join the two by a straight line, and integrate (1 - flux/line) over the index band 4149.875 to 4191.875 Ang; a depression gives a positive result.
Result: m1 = 3.2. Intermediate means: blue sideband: 20.3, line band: 19.2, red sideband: 20.9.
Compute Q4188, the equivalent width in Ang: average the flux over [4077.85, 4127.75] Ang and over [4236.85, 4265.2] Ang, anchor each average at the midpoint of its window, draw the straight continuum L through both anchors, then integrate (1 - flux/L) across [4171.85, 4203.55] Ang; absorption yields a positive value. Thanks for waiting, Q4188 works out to 3.9 Ang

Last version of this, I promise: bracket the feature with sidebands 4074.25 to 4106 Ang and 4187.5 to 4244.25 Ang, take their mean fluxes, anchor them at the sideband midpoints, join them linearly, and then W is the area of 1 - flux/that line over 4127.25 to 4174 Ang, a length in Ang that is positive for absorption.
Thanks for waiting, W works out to 2.94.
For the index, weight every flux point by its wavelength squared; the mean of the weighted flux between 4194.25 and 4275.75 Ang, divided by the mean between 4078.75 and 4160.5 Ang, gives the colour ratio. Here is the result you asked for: 1.14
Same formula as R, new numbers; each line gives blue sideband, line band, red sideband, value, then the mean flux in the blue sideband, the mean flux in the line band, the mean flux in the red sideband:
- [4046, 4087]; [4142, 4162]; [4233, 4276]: 1.8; 19.6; 19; 22.4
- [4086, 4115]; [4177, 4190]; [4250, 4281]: 0.9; 20.4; 19.5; 21.6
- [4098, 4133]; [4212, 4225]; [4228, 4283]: 0.2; 19.6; 21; 22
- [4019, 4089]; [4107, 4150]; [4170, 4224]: 0.5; 20.2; 19.8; 20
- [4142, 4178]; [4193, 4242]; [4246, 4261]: 0.4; 18.9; 20.7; 22.1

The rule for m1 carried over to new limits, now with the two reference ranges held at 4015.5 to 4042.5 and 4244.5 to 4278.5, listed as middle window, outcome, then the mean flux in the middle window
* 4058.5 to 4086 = 2.42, 19.5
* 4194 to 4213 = 1.44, 20.1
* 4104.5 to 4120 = 0.99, 20.1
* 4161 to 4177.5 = 2.01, 19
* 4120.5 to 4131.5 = 0.72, 20.1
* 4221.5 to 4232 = 1.29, 19.1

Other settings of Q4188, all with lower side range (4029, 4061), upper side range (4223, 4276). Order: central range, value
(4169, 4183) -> 1.65 Ang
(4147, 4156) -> 0.97 Ang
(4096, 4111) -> 1.13 Ang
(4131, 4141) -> 0.53 Ang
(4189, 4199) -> 0.84 Ang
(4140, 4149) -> 0.76 Ang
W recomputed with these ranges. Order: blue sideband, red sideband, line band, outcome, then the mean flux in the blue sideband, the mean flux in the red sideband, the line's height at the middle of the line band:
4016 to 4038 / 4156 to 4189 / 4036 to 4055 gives 0.3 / 21.1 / 19.2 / 20.9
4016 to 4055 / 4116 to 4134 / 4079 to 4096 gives -1.2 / 20.8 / 19.8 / 20.2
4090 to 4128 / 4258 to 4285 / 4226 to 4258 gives -1.1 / 20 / 21.6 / 21.3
